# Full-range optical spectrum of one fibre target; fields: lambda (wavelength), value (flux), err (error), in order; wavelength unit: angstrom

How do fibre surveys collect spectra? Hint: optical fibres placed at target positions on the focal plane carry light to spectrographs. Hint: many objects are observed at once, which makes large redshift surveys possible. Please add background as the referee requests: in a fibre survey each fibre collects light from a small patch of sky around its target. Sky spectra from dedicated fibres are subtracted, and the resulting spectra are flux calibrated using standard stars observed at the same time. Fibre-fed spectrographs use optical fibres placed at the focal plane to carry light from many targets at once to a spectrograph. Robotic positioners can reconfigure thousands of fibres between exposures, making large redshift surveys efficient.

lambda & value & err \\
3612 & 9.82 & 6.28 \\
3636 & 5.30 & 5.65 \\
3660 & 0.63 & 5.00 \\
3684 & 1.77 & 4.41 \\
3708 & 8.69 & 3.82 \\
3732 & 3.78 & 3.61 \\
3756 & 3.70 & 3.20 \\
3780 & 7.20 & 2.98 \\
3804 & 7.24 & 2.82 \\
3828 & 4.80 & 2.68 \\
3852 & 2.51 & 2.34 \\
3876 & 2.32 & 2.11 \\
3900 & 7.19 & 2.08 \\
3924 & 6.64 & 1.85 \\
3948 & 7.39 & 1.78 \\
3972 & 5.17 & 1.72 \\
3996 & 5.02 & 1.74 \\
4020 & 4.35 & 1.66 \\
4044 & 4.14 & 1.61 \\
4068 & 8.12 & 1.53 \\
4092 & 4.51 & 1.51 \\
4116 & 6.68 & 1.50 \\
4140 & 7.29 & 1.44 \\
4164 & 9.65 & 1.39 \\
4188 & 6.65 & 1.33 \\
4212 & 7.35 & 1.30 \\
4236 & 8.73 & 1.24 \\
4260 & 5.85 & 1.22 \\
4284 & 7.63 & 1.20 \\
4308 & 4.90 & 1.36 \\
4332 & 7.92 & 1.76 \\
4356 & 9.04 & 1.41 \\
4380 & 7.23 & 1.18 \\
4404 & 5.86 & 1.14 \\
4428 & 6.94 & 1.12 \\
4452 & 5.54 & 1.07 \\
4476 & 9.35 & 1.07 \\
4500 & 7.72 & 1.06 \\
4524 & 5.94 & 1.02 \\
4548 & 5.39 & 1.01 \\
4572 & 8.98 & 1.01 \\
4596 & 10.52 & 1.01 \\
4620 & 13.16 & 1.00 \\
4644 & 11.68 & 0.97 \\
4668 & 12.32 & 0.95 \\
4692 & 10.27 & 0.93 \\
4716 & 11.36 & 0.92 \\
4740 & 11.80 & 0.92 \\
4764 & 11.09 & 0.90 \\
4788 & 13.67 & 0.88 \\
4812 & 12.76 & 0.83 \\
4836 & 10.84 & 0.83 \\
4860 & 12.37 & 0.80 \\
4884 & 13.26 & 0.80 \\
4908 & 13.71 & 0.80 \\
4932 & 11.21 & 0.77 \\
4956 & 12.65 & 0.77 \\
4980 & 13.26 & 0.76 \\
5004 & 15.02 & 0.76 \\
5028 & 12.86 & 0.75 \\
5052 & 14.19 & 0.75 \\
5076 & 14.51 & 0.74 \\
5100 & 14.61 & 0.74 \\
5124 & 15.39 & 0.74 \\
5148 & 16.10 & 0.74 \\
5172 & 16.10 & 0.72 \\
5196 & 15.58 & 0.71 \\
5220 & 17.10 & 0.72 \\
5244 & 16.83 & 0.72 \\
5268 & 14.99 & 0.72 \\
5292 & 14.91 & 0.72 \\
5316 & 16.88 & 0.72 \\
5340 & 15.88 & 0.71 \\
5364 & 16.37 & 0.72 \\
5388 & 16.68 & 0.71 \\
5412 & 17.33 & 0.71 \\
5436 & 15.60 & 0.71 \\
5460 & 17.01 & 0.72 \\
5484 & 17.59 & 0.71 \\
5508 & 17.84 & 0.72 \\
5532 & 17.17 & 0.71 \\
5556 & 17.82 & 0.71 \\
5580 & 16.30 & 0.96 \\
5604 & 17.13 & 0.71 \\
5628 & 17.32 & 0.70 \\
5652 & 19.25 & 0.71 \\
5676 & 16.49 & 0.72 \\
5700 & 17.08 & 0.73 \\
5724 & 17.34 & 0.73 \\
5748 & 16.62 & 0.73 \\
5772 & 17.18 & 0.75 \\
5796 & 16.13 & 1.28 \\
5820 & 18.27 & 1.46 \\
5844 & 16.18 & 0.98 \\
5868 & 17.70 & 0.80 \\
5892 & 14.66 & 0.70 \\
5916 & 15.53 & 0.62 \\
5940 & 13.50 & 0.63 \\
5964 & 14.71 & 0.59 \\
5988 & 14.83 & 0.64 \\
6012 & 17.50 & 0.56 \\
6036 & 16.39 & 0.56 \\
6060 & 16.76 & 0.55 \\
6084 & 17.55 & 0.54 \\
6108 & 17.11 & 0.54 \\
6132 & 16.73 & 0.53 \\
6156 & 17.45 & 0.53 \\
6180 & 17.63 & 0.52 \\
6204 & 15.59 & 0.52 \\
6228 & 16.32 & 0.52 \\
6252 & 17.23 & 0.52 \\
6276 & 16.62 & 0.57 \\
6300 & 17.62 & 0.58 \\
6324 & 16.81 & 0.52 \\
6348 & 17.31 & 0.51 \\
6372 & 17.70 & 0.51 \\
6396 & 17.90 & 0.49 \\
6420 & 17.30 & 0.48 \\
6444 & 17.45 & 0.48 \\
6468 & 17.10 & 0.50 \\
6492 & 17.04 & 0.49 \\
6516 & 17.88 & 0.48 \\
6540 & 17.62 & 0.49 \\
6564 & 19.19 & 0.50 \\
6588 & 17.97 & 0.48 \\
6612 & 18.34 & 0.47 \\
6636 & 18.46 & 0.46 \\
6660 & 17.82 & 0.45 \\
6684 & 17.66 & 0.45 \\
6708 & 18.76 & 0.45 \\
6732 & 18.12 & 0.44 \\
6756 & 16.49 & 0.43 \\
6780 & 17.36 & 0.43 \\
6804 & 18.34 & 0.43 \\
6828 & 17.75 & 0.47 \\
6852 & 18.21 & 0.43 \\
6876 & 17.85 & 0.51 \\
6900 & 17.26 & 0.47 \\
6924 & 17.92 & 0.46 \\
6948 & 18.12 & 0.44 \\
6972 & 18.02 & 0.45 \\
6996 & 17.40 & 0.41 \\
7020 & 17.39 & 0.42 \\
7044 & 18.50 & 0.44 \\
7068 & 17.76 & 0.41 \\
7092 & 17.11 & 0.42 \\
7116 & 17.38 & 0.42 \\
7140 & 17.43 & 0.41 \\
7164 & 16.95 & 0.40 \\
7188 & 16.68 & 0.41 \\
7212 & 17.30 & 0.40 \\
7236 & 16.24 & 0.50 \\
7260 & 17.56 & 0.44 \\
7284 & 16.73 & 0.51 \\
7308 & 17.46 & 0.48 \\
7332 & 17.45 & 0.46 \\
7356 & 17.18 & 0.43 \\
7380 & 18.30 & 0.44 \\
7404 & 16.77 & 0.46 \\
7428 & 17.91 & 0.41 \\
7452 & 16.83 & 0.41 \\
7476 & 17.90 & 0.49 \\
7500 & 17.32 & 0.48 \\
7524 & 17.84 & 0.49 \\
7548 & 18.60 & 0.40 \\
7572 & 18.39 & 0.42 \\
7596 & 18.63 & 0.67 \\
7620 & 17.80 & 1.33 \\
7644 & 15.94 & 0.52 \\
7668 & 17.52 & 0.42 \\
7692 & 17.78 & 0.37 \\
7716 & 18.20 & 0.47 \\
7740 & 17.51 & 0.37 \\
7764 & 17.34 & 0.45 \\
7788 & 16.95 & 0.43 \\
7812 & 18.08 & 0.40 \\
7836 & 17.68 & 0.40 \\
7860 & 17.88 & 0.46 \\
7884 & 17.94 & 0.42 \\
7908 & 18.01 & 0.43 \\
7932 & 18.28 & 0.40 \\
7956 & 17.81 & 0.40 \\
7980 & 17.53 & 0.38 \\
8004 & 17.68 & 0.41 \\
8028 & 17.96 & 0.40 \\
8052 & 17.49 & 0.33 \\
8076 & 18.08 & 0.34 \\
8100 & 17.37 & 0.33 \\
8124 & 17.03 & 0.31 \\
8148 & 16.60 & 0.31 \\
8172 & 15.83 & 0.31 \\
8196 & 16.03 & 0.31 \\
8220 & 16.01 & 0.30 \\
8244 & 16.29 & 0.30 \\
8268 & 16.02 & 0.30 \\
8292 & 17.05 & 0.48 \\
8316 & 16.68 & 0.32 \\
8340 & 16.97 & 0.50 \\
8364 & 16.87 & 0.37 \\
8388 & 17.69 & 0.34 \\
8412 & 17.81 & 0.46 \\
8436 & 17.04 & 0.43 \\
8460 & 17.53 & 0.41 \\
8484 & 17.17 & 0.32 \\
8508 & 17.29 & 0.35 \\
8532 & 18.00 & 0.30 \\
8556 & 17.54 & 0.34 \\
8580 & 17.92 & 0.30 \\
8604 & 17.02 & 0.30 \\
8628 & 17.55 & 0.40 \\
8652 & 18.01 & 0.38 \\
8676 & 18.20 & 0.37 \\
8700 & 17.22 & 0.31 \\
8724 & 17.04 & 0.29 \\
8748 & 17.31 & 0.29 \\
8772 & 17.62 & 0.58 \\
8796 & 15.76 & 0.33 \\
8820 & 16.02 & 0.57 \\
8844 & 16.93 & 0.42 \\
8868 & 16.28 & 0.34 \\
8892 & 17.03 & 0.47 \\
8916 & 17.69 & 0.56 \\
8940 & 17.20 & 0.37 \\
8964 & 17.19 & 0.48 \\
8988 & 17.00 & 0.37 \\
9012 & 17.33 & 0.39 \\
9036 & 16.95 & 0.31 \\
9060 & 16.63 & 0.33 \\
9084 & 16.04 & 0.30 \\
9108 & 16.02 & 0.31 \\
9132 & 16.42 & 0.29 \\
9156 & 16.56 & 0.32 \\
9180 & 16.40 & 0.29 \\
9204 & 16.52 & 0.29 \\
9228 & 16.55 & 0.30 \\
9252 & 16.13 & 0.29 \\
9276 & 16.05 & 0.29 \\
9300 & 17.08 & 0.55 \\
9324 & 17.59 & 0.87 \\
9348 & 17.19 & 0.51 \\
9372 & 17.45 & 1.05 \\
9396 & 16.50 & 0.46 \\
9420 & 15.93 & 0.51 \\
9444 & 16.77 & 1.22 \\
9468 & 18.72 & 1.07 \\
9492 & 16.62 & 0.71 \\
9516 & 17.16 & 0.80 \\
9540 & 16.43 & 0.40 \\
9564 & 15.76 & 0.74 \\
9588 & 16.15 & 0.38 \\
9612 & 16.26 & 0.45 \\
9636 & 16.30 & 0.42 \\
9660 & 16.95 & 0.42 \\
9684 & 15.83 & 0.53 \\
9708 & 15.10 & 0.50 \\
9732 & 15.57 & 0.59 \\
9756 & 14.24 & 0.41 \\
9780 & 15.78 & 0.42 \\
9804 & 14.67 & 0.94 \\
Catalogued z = 0.15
